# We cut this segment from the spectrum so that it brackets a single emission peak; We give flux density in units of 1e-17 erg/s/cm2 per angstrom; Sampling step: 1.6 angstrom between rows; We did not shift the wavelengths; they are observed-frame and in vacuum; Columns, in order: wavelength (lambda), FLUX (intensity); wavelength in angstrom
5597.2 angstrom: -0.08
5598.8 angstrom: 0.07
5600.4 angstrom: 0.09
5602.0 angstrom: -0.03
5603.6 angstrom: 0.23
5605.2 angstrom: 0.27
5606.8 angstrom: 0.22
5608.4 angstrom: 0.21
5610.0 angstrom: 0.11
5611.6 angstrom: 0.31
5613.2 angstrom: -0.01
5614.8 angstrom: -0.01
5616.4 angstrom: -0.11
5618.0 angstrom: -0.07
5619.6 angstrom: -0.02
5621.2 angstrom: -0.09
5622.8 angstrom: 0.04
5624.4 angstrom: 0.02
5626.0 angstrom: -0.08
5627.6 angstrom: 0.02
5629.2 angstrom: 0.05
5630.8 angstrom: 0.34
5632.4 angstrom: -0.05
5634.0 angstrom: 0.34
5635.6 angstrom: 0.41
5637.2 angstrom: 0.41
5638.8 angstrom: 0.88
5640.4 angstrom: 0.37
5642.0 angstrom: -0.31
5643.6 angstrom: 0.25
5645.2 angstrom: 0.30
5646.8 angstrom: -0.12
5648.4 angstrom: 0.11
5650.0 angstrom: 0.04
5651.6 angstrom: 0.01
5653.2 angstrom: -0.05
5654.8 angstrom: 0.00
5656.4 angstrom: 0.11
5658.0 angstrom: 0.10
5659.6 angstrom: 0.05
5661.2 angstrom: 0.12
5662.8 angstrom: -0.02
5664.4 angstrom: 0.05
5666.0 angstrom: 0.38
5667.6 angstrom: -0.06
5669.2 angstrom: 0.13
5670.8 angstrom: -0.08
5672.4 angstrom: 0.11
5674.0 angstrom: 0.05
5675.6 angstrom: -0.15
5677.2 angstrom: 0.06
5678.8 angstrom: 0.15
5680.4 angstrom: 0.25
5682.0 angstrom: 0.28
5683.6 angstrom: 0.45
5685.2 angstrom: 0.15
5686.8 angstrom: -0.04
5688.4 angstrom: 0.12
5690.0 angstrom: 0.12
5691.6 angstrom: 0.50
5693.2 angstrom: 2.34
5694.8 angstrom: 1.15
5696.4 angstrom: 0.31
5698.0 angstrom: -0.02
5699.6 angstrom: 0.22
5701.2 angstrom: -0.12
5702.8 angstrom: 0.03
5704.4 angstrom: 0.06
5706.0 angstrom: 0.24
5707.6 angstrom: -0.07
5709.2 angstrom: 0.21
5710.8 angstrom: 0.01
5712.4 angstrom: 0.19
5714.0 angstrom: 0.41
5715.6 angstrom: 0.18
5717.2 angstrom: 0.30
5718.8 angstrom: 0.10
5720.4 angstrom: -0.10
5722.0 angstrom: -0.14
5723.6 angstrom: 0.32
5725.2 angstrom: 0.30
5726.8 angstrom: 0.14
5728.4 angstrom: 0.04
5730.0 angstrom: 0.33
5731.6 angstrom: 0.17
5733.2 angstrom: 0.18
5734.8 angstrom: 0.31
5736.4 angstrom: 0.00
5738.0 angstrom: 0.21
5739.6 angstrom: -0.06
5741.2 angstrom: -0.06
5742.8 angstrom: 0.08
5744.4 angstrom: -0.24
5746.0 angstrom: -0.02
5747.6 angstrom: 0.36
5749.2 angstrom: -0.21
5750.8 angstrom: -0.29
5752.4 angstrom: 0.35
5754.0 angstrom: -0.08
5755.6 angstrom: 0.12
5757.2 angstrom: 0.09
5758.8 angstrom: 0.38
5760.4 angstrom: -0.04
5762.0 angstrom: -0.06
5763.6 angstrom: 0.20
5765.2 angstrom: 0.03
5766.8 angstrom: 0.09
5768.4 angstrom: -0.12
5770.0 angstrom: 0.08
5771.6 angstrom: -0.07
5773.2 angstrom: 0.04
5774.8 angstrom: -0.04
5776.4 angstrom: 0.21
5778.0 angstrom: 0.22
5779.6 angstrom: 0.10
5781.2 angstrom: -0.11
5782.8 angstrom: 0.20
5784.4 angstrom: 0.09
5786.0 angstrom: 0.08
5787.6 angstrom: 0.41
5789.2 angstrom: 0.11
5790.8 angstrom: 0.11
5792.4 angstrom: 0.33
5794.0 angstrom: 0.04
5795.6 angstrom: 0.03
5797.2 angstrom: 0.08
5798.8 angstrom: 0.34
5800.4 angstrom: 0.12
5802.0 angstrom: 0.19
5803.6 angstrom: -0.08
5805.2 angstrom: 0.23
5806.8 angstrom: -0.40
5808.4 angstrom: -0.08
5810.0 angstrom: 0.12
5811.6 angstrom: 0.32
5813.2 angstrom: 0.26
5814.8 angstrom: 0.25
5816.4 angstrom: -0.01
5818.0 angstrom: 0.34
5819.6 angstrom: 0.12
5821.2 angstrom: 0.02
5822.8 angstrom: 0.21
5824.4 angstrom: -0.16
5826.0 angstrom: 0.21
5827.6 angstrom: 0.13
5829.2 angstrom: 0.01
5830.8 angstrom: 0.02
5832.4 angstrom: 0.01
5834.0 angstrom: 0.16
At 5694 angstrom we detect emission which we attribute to [O III]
